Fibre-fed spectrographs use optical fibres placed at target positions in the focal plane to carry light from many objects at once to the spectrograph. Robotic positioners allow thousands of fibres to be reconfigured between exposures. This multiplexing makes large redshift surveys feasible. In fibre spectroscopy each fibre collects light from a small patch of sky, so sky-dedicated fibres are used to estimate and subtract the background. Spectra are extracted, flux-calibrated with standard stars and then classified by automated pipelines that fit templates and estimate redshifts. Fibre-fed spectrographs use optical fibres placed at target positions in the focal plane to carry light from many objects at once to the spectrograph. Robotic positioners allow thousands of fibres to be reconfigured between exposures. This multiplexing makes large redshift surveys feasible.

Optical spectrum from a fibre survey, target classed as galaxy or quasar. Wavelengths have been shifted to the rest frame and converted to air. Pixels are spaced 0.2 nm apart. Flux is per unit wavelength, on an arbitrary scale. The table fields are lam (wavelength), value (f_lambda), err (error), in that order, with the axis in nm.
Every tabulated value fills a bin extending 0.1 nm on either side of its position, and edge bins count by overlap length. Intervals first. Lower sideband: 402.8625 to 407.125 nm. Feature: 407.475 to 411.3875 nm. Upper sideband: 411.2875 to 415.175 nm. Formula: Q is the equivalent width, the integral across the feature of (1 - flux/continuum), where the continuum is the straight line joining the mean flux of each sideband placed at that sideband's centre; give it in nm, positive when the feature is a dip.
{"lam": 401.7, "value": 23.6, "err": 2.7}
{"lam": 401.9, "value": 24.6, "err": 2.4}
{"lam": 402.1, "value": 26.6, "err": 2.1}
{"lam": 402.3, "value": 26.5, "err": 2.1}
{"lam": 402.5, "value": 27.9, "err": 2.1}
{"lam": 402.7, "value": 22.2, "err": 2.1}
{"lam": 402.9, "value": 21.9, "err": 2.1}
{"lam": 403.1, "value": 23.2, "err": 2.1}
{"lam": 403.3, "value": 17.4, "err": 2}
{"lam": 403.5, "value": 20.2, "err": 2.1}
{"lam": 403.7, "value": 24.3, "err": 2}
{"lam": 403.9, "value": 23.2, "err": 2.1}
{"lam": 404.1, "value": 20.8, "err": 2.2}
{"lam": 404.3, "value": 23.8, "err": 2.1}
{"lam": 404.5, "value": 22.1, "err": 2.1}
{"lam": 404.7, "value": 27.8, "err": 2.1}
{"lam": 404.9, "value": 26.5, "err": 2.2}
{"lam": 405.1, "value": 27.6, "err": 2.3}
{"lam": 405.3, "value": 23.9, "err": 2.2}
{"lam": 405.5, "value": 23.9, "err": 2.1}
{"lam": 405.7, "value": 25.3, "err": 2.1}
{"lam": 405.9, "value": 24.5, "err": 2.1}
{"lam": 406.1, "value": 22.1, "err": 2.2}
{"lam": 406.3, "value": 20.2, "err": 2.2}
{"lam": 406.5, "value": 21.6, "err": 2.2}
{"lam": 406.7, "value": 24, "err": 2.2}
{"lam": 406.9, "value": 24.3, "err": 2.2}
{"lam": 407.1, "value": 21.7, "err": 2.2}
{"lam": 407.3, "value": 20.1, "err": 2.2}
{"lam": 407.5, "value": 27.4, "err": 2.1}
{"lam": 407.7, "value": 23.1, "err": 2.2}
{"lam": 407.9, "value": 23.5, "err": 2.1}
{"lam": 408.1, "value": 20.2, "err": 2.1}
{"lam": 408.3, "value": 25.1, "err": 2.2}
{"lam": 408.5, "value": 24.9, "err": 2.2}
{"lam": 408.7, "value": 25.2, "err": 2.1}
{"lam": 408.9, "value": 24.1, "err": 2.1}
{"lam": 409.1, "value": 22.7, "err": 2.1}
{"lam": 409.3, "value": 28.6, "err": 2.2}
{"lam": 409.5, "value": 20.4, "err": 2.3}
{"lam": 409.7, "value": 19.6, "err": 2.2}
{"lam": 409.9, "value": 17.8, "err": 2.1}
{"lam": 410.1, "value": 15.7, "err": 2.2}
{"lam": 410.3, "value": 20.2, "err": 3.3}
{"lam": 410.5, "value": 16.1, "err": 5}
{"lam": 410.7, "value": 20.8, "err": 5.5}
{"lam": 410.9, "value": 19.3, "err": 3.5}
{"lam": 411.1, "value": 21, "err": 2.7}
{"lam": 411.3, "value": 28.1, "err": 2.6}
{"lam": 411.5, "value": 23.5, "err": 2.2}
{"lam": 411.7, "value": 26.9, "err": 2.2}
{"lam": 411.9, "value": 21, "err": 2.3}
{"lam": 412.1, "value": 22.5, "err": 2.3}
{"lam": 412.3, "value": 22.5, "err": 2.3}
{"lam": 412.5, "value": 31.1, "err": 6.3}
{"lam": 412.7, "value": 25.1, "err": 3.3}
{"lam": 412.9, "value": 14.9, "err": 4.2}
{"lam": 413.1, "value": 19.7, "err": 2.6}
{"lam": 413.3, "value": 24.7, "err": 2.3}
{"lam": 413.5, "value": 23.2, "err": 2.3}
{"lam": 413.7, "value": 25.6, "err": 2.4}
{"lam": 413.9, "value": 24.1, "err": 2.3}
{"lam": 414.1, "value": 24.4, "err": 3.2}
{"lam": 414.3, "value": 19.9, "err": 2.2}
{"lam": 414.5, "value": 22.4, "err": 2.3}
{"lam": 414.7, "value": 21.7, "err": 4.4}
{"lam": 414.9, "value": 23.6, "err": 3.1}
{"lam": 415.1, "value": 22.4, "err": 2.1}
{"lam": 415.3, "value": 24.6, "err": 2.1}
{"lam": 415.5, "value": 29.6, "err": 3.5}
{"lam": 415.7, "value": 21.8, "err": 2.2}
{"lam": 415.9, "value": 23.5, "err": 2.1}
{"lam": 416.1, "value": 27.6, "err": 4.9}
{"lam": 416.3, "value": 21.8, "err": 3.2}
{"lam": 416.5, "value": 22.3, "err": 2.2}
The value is 0.20 nm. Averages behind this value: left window 23.2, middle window 22.1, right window 23.3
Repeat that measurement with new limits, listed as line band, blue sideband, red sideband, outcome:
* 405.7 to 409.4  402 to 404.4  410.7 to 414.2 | -0.052 nm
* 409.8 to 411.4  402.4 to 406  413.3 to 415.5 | 0.253 nm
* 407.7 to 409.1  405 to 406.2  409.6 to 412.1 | -0.069 nm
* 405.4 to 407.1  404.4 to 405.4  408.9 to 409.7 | 0.120 nm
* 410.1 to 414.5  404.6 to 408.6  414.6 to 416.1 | 0.295 nm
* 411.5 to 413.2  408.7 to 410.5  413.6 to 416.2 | -0.034 nm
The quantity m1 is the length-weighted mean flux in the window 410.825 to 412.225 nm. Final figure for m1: 23.2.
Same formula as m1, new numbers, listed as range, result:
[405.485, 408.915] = 23.4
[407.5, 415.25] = 22.6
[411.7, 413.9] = 23.3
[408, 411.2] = 21.4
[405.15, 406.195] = 24.1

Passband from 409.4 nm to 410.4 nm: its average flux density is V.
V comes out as 18.7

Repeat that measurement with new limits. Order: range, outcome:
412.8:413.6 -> 20.6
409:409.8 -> 22.8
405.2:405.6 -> 23.9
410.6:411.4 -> 22.3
